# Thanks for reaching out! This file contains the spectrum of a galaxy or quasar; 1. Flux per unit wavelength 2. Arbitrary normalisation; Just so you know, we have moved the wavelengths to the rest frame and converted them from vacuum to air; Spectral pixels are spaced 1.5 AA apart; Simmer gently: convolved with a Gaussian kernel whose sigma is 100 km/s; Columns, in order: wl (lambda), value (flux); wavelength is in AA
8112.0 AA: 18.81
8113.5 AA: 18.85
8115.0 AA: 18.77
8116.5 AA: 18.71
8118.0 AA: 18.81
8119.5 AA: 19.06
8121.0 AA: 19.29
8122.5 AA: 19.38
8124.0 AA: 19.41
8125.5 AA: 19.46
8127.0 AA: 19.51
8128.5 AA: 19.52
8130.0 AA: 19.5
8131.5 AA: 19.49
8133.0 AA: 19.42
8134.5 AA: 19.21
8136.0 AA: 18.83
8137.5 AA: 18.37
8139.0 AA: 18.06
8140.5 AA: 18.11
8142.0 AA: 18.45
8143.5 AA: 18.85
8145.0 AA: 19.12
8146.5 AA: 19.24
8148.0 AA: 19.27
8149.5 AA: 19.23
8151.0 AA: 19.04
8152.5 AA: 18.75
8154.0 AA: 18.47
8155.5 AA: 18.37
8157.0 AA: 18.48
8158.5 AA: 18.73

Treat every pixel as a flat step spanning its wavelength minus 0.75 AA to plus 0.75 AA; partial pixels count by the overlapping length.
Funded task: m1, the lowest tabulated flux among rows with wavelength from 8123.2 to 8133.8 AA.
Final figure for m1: 19.41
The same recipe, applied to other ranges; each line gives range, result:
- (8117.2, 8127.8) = 18.81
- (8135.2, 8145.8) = 18.06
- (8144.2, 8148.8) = 19.12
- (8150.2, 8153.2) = 18.75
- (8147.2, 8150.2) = 19.23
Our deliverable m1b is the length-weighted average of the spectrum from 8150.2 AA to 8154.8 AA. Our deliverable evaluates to 18.8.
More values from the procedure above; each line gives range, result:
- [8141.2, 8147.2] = 18.9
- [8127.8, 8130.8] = 19.5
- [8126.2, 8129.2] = 19.5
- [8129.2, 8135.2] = 19.4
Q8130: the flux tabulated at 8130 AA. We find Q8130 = 19.5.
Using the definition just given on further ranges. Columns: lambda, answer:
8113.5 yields 18.85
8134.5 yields 19.21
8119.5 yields 19.06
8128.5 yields 19.52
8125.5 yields 19.46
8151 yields 19.04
